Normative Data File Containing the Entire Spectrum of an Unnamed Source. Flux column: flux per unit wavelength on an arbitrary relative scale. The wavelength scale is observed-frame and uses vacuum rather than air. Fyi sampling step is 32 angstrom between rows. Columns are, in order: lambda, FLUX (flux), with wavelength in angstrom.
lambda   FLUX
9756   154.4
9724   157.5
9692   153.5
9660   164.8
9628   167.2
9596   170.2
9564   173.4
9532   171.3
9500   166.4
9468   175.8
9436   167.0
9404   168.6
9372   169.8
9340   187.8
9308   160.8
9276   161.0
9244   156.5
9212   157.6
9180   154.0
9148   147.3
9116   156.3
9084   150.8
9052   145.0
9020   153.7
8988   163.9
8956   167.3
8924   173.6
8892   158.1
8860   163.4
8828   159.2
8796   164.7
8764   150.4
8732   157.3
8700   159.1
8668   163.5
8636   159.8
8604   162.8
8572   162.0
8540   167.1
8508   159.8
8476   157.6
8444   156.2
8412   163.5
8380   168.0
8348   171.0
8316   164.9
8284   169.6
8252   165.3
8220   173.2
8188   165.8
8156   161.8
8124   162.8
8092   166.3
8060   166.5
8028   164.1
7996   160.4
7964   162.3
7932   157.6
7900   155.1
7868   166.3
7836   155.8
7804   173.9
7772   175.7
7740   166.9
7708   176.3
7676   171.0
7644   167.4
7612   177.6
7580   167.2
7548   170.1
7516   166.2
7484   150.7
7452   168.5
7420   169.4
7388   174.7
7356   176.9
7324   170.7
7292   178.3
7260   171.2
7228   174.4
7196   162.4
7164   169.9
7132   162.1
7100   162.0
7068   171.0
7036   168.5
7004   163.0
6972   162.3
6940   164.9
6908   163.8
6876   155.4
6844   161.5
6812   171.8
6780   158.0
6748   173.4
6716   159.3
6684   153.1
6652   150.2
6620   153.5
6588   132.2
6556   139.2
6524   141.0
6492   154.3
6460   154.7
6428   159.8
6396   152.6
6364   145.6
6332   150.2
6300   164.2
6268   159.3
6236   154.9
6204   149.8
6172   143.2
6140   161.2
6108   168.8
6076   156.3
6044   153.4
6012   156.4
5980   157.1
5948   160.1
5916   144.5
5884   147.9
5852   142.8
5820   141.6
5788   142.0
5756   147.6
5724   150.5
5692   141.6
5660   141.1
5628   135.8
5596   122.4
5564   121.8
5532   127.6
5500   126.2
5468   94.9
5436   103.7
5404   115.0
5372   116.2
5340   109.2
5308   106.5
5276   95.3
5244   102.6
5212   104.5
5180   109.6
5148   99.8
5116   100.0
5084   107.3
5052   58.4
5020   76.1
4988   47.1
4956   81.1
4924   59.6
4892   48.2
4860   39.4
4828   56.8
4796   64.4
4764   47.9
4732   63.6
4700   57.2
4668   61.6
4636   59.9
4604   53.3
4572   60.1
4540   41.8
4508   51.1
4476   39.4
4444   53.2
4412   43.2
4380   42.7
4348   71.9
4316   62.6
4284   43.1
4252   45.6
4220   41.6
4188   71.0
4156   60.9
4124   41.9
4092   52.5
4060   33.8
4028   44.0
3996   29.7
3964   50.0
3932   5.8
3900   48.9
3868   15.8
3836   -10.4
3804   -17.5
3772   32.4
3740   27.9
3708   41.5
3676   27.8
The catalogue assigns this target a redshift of 0.27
